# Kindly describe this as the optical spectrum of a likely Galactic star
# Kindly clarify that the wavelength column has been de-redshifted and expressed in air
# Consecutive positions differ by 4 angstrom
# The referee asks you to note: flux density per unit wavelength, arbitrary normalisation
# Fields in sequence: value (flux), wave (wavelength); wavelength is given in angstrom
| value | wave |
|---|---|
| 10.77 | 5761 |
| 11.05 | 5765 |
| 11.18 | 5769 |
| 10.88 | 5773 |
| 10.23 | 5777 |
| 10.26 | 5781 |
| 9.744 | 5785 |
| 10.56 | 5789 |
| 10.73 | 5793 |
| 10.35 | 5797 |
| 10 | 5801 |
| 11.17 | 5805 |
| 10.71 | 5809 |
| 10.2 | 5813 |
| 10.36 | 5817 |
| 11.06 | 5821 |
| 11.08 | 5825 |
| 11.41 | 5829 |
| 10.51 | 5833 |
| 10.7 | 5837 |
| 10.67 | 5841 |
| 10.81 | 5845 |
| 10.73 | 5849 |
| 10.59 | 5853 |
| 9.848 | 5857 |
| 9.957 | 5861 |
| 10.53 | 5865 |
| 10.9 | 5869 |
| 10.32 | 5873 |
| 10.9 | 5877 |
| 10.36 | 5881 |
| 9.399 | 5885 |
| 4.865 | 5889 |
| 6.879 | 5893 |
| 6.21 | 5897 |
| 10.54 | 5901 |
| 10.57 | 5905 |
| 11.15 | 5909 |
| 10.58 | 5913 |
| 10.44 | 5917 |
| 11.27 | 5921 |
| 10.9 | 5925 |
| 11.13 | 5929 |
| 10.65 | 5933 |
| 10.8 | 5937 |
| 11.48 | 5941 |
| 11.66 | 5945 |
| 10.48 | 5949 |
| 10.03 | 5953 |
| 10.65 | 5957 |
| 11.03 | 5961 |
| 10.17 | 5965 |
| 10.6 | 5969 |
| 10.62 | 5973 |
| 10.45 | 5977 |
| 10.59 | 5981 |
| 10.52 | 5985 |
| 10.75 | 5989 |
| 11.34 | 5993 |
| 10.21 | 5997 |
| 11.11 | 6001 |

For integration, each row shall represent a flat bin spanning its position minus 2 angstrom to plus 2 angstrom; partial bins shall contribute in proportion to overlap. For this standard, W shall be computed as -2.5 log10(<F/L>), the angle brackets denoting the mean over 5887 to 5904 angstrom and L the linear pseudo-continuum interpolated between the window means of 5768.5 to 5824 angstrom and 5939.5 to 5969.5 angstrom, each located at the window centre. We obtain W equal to 0.41 mag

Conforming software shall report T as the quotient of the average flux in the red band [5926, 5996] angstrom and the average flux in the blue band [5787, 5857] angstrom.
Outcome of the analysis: 1.01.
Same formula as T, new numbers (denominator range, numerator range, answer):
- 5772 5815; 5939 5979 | 1.03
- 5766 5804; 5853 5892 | 0.92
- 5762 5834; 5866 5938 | 0.93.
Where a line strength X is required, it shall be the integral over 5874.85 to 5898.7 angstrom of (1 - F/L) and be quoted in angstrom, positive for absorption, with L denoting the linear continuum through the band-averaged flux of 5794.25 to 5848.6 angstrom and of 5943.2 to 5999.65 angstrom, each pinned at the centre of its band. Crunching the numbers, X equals 5.7 angstrom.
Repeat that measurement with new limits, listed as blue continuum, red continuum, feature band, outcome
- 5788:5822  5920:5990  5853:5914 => 6.4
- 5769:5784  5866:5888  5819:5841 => -1.3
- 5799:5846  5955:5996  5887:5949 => 4.2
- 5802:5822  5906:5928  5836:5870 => 0.7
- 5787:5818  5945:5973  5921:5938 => -0.6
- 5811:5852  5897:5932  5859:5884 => 0.5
